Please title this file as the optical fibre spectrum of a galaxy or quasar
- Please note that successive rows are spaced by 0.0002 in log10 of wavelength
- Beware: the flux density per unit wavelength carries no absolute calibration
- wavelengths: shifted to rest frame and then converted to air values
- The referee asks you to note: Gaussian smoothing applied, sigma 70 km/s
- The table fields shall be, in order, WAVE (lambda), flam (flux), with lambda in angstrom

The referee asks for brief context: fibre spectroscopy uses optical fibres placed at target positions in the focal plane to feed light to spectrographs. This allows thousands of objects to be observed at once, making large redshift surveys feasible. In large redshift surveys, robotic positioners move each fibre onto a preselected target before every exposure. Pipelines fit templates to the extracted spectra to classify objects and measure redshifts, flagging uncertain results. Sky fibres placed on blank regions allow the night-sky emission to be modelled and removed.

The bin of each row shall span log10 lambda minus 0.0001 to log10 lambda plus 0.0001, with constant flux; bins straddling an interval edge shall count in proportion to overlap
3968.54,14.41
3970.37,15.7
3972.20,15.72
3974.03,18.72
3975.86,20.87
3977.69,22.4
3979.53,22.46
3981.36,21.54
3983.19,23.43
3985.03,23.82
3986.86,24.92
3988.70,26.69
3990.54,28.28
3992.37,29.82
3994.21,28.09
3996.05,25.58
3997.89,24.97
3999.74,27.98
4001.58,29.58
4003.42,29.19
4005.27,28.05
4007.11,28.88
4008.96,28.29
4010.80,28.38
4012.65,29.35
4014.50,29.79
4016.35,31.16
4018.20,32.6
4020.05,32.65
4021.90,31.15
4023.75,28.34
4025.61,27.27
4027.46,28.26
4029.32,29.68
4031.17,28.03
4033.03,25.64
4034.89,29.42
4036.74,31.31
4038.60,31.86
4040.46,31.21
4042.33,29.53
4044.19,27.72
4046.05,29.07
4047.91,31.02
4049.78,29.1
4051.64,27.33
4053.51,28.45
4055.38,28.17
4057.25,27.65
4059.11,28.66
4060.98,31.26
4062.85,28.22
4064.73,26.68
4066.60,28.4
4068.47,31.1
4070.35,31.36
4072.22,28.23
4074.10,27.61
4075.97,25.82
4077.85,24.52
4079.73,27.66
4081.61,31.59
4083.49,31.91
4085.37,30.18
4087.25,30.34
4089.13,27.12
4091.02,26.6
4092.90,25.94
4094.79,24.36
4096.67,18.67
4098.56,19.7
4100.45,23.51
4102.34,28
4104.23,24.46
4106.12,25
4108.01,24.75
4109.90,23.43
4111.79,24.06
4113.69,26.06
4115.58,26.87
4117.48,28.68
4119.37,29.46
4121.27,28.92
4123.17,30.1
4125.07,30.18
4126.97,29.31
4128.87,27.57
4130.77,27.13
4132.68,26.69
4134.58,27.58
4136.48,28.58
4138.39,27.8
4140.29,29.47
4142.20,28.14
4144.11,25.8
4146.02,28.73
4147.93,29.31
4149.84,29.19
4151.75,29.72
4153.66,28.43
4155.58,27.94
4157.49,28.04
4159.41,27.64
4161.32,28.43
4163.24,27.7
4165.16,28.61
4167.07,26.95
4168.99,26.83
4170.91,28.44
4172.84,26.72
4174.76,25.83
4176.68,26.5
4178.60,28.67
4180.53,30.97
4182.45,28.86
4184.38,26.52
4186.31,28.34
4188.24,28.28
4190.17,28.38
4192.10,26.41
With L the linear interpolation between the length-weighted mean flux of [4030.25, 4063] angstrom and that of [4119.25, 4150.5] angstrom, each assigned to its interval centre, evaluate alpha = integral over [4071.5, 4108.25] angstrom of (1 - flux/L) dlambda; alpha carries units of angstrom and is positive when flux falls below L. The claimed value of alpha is 3.2 angstrom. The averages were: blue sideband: 29.1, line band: 26.3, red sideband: 28.4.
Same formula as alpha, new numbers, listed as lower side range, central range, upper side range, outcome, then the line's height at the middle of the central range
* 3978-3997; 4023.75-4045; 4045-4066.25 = -1.08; 27.6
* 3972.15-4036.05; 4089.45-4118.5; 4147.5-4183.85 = 3.12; 27.7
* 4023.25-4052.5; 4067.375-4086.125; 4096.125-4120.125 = -1.57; 26.8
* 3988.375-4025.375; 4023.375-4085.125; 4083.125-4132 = -2.33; 27.8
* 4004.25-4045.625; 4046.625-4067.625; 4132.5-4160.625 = 0.36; 29.2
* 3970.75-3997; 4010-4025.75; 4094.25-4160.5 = -3.77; 24.4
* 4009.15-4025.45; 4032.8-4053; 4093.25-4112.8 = -0.90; 28.2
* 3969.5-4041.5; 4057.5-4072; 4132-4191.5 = -0.99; 27.4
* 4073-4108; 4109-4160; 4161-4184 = -1.64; 27.1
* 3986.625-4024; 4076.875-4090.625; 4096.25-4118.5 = -1.81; 25.6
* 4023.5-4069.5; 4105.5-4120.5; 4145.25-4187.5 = 1.25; 28.5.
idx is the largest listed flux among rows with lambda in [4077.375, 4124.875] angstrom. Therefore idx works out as 31.91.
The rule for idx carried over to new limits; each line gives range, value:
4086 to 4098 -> 30.34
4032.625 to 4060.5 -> 31.86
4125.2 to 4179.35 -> 29.72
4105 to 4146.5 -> 30.18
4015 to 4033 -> 32.65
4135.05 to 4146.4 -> 29.47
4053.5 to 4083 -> 31.59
